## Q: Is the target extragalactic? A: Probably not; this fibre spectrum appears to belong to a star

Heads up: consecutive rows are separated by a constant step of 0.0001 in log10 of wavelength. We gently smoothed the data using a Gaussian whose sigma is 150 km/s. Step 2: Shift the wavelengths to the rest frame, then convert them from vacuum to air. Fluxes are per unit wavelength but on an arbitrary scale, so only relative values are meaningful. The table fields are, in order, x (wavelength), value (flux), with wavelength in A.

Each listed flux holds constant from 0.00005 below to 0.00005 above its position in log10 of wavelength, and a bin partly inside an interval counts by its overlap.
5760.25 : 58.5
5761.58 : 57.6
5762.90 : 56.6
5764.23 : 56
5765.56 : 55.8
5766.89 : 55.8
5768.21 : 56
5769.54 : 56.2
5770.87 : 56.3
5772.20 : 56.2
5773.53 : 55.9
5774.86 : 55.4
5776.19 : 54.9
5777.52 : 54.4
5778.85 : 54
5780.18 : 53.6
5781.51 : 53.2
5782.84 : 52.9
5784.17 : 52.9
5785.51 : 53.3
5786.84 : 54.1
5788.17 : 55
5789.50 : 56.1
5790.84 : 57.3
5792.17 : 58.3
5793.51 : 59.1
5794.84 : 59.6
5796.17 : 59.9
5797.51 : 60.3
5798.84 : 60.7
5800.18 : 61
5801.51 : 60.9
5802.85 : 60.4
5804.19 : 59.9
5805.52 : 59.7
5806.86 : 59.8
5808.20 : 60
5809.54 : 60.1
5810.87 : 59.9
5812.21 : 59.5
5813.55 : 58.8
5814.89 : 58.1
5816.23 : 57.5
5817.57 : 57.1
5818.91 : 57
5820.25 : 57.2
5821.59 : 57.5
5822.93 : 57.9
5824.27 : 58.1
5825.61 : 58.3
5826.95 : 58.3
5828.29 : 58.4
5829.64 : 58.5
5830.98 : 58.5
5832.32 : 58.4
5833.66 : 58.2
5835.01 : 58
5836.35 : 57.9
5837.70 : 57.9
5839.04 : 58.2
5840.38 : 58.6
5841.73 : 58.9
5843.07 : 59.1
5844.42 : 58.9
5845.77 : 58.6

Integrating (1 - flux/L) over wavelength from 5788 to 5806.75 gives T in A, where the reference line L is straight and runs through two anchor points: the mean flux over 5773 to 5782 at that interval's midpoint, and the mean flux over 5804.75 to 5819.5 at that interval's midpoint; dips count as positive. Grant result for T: -0.7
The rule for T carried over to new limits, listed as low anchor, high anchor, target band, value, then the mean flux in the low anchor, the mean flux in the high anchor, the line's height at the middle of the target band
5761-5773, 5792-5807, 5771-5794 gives 1.18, 56.3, 60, 58.1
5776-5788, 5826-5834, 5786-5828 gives -1.84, 53.7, 58.4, 56.2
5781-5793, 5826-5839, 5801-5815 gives -0.84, 54.8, 58.2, 56.4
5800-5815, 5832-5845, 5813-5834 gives 0.40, 59.9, 58.4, 59.1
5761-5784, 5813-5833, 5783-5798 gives -0.12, 55.3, 58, 56.3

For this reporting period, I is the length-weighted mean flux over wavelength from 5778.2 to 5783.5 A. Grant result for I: 53.5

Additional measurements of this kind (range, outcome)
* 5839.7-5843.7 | 58.9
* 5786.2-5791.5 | 55.6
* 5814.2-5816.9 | 57.8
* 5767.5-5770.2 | 56.2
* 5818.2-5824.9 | 57.5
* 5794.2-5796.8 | 59.9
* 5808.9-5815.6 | 59.3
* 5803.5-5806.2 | 59.8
